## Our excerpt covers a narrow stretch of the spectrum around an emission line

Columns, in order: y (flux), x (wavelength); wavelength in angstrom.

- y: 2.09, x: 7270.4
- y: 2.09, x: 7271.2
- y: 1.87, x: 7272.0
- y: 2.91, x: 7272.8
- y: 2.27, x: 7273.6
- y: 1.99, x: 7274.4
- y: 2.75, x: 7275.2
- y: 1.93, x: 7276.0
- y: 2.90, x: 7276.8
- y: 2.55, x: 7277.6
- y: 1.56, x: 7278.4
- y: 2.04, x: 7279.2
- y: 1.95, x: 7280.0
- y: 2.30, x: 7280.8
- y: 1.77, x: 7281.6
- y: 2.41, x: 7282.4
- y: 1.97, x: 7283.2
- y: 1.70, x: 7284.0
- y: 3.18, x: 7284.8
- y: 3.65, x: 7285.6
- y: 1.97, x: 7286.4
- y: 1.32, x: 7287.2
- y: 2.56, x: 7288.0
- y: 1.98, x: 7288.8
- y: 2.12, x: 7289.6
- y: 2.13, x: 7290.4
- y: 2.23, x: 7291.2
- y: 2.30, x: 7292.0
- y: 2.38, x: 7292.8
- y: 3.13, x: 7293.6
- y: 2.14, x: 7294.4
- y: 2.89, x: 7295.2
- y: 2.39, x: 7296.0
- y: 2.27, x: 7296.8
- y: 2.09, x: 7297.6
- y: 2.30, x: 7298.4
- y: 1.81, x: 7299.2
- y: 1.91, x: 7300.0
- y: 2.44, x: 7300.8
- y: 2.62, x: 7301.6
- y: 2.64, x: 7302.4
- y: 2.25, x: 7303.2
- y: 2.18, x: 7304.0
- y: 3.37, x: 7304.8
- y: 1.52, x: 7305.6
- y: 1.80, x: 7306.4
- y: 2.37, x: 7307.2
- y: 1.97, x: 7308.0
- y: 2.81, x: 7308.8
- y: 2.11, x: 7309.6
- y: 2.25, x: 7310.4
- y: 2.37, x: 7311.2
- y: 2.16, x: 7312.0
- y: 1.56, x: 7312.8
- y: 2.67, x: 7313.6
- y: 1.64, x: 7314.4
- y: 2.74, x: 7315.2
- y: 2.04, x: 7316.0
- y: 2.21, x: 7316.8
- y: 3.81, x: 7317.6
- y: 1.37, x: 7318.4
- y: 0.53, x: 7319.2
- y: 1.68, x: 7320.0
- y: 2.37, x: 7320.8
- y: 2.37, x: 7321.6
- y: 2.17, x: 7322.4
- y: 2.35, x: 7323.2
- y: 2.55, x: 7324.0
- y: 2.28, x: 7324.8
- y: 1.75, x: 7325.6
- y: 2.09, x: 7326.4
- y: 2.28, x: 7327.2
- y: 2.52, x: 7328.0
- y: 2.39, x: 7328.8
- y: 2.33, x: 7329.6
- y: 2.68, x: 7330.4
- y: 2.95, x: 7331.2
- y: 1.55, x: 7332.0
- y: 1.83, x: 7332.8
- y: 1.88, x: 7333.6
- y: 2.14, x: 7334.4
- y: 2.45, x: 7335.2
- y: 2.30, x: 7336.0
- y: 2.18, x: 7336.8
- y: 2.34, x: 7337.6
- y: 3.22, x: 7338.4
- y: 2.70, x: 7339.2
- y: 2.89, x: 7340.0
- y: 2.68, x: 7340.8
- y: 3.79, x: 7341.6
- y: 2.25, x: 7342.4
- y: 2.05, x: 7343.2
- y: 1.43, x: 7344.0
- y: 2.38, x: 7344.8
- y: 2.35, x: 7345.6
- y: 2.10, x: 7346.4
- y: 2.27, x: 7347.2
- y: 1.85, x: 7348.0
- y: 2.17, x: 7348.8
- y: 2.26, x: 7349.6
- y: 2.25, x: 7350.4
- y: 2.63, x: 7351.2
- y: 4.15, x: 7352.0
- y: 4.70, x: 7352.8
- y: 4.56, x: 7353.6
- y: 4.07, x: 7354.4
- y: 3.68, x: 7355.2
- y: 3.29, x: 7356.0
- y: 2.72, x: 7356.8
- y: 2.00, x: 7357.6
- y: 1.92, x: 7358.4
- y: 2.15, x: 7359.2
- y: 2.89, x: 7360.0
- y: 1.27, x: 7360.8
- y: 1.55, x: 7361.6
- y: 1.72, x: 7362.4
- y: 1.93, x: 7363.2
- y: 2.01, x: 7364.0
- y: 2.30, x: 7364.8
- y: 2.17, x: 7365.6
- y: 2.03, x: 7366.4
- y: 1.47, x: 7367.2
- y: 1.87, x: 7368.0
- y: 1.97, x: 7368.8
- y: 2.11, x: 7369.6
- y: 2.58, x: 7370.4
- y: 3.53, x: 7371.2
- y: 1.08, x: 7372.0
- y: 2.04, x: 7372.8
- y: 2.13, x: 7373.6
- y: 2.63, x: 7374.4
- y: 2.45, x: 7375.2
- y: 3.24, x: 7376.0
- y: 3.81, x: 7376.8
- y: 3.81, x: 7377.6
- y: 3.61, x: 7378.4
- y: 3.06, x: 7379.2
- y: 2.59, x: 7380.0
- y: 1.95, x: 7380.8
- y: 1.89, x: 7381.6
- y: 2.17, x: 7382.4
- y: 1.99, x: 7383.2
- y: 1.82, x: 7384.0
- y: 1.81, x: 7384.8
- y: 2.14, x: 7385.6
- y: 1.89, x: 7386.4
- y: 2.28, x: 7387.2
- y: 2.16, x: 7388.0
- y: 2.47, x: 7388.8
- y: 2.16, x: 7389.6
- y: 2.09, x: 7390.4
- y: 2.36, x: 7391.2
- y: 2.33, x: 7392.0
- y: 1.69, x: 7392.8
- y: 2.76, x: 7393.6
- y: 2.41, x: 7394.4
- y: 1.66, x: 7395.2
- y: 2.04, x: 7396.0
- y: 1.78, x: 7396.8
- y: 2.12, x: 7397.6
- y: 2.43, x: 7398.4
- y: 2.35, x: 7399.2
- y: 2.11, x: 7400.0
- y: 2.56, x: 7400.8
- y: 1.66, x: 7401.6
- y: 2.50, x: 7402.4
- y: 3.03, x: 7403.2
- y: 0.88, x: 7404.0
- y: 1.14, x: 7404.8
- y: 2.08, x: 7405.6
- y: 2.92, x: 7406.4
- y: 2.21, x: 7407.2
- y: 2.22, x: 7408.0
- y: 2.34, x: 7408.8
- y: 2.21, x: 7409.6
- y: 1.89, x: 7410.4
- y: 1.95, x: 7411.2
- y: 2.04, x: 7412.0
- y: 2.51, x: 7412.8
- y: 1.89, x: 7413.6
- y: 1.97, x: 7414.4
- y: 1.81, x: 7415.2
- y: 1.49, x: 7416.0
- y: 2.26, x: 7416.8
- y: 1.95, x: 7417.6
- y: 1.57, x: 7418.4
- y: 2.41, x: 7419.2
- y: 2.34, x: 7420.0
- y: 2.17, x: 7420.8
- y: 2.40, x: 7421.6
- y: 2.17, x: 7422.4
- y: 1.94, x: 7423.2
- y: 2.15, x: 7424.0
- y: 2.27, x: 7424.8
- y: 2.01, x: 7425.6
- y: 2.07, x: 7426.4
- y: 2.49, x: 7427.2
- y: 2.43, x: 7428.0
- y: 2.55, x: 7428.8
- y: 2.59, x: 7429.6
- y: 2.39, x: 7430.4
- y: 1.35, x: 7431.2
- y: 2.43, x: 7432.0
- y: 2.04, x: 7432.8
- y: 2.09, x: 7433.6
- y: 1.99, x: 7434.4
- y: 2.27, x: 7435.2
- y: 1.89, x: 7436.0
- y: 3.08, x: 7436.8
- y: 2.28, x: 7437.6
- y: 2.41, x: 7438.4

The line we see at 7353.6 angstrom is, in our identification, H-alpha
